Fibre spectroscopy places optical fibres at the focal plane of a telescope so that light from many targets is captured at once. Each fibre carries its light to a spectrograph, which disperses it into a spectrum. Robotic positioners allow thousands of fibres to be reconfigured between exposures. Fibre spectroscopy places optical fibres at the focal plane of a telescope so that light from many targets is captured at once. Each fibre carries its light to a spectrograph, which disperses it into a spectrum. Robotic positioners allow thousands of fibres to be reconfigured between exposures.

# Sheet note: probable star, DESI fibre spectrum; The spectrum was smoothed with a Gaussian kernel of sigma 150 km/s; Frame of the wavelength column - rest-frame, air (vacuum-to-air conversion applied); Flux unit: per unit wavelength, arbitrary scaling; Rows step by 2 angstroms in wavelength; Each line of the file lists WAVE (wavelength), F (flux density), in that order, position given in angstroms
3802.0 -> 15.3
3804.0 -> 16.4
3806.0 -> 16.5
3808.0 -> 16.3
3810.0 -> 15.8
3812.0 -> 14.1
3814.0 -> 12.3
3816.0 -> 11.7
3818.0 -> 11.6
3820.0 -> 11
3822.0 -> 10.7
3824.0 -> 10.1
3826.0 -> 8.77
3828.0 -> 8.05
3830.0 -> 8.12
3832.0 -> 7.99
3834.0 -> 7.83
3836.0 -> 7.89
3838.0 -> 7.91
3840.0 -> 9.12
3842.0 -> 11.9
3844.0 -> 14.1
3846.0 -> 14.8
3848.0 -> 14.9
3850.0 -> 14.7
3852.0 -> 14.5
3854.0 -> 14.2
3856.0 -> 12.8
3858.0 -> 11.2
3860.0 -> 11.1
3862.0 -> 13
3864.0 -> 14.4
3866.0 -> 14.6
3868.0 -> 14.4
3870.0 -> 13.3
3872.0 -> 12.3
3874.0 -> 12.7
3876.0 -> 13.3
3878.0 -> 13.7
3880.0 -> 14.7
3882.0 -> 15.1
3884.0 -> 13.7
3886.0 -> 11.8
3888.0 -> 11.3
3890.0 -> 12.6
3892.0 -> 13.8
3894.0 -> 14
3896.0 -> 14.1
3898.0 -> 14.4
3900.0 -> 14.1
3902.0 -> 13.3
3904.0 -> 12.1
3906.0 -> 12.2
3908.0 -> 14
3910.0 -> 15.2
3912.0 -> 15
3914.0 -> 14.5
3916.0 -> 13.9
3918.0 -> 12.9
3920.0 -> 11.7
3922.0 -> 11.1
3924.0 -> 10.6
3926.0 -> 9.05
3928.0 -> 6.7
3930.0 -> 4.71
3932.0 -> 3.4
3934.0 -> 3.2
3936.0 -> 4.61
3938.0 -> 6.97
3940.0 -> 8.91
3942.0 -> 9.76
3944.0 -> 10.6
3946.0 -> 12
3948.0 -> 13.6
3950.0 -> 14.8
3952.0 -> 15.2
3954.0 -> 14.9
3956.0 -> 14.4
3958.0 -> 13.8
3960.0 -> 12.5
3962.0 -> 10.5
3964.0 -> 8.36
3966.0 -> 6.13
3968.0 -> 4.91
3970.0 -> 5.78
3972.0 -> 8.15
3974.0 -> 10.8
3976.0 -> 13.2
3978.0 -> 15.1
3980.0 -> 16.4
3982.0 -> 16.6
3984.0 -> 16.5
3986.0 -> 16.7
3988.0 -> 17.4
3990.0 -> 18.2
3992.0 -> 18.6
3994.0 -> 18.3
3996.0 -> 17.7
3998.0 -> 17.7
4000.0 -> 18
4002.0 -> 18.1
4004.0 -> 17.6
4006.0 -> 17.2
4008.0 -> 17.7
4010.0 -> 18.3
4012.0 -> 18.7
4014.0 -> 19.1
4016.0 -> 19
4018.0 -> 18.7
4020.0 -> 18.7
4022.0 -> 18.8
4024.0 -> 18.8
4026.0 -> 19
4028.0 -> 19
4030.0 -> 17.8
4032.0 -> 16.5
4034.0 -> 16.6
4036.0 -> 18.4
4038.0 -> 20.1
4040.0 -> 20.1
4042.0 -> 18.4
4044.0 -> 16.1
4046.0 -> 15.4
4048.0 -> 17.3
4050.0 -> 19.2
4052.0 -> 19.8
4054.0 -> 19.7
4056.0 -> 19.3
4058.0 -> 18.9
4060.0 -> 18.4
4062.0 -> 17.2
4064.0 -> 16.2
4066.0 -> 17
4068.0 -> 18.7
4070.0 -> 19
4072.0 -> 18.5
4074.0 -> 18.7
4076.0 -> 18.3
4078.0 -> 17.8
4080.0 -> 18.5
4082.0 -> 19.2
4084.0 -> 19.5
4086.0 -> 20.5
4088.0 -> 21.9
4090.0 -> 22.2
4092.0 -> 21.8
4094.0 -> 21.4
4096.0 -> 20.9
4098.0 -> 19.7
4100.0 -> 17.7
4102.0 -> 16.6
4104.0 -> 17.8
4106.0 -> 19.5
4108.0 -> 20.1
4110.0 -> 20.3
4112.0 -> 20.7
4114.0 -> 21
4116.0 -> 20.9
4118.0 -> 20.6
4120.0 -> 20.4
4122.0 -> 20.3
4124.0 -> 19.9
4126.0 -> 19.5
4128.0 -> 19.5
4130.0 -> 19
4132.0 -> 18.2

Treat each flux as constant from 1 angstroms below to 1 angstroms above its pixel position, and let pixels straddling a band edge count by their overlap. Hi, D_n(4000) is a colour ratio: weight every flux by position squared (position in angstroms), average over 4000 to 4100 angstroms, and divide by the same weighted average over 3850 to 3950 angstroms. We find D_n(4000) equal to 1.7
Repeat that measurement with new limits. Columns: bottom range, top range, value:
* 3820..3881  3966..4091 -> 1.60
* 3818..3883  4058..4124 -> 1.83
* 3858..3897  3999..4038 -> 1.47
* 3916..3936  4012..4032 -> 2.37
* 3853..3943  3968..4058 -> 1.53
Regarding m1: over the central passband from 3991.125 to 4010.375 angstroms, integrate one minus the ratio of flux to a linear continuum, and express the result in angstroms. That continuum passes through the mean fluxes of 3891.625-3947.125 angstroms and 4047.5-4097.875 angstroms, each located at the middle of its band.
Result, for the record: -3.2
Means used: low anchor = 10.9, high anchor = 19.2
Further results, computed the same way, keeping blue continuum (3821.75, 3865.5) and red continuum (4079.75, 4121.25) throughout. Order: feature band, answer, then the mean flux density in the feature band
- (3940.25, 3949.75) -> 2.09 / 11.5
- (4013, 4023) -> -0.92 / 18.9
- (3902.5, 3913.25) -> -0.14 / 13.7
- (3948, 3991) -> 7.57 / 12.9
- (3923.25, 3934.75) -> 6.43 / 6.25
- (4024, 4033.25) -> -0.25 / 18.1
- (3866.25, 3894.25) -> -1.76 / 13.4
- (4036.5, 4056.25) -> -0.29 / 18.5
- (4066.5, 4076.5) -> 0.27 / 18.6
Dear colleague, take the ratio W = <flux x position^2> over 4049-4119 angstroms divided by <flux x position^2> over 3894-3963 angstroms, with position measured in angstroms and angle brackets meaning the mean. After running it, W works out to 1.83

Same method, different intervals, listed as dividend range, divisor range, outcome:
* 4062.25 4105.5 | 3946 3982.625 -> 1.70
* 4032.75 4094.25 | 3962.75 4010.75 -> 1.33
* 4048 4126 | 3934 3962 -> 1.83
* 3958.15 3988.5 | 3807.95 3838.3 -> 1.22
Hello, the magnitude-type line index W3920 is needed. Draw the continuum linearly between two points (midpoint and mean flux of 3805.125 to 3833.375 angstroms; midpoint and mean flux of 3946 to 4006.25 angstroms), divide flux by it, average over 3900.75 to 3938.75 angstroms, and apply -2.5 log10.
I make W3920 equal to 0.27 mag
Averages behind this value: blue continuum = 11.6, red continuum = 14.2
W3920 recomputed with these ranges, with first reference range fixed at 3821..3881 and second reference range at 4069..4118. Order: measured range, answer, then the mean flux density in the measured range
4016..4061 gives -0.03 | 18.4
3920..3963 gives 0.42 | 10.1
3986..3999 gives -0.09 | 17.9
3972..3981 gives 0.20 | 13.2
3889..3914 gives -0.02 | 13.8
